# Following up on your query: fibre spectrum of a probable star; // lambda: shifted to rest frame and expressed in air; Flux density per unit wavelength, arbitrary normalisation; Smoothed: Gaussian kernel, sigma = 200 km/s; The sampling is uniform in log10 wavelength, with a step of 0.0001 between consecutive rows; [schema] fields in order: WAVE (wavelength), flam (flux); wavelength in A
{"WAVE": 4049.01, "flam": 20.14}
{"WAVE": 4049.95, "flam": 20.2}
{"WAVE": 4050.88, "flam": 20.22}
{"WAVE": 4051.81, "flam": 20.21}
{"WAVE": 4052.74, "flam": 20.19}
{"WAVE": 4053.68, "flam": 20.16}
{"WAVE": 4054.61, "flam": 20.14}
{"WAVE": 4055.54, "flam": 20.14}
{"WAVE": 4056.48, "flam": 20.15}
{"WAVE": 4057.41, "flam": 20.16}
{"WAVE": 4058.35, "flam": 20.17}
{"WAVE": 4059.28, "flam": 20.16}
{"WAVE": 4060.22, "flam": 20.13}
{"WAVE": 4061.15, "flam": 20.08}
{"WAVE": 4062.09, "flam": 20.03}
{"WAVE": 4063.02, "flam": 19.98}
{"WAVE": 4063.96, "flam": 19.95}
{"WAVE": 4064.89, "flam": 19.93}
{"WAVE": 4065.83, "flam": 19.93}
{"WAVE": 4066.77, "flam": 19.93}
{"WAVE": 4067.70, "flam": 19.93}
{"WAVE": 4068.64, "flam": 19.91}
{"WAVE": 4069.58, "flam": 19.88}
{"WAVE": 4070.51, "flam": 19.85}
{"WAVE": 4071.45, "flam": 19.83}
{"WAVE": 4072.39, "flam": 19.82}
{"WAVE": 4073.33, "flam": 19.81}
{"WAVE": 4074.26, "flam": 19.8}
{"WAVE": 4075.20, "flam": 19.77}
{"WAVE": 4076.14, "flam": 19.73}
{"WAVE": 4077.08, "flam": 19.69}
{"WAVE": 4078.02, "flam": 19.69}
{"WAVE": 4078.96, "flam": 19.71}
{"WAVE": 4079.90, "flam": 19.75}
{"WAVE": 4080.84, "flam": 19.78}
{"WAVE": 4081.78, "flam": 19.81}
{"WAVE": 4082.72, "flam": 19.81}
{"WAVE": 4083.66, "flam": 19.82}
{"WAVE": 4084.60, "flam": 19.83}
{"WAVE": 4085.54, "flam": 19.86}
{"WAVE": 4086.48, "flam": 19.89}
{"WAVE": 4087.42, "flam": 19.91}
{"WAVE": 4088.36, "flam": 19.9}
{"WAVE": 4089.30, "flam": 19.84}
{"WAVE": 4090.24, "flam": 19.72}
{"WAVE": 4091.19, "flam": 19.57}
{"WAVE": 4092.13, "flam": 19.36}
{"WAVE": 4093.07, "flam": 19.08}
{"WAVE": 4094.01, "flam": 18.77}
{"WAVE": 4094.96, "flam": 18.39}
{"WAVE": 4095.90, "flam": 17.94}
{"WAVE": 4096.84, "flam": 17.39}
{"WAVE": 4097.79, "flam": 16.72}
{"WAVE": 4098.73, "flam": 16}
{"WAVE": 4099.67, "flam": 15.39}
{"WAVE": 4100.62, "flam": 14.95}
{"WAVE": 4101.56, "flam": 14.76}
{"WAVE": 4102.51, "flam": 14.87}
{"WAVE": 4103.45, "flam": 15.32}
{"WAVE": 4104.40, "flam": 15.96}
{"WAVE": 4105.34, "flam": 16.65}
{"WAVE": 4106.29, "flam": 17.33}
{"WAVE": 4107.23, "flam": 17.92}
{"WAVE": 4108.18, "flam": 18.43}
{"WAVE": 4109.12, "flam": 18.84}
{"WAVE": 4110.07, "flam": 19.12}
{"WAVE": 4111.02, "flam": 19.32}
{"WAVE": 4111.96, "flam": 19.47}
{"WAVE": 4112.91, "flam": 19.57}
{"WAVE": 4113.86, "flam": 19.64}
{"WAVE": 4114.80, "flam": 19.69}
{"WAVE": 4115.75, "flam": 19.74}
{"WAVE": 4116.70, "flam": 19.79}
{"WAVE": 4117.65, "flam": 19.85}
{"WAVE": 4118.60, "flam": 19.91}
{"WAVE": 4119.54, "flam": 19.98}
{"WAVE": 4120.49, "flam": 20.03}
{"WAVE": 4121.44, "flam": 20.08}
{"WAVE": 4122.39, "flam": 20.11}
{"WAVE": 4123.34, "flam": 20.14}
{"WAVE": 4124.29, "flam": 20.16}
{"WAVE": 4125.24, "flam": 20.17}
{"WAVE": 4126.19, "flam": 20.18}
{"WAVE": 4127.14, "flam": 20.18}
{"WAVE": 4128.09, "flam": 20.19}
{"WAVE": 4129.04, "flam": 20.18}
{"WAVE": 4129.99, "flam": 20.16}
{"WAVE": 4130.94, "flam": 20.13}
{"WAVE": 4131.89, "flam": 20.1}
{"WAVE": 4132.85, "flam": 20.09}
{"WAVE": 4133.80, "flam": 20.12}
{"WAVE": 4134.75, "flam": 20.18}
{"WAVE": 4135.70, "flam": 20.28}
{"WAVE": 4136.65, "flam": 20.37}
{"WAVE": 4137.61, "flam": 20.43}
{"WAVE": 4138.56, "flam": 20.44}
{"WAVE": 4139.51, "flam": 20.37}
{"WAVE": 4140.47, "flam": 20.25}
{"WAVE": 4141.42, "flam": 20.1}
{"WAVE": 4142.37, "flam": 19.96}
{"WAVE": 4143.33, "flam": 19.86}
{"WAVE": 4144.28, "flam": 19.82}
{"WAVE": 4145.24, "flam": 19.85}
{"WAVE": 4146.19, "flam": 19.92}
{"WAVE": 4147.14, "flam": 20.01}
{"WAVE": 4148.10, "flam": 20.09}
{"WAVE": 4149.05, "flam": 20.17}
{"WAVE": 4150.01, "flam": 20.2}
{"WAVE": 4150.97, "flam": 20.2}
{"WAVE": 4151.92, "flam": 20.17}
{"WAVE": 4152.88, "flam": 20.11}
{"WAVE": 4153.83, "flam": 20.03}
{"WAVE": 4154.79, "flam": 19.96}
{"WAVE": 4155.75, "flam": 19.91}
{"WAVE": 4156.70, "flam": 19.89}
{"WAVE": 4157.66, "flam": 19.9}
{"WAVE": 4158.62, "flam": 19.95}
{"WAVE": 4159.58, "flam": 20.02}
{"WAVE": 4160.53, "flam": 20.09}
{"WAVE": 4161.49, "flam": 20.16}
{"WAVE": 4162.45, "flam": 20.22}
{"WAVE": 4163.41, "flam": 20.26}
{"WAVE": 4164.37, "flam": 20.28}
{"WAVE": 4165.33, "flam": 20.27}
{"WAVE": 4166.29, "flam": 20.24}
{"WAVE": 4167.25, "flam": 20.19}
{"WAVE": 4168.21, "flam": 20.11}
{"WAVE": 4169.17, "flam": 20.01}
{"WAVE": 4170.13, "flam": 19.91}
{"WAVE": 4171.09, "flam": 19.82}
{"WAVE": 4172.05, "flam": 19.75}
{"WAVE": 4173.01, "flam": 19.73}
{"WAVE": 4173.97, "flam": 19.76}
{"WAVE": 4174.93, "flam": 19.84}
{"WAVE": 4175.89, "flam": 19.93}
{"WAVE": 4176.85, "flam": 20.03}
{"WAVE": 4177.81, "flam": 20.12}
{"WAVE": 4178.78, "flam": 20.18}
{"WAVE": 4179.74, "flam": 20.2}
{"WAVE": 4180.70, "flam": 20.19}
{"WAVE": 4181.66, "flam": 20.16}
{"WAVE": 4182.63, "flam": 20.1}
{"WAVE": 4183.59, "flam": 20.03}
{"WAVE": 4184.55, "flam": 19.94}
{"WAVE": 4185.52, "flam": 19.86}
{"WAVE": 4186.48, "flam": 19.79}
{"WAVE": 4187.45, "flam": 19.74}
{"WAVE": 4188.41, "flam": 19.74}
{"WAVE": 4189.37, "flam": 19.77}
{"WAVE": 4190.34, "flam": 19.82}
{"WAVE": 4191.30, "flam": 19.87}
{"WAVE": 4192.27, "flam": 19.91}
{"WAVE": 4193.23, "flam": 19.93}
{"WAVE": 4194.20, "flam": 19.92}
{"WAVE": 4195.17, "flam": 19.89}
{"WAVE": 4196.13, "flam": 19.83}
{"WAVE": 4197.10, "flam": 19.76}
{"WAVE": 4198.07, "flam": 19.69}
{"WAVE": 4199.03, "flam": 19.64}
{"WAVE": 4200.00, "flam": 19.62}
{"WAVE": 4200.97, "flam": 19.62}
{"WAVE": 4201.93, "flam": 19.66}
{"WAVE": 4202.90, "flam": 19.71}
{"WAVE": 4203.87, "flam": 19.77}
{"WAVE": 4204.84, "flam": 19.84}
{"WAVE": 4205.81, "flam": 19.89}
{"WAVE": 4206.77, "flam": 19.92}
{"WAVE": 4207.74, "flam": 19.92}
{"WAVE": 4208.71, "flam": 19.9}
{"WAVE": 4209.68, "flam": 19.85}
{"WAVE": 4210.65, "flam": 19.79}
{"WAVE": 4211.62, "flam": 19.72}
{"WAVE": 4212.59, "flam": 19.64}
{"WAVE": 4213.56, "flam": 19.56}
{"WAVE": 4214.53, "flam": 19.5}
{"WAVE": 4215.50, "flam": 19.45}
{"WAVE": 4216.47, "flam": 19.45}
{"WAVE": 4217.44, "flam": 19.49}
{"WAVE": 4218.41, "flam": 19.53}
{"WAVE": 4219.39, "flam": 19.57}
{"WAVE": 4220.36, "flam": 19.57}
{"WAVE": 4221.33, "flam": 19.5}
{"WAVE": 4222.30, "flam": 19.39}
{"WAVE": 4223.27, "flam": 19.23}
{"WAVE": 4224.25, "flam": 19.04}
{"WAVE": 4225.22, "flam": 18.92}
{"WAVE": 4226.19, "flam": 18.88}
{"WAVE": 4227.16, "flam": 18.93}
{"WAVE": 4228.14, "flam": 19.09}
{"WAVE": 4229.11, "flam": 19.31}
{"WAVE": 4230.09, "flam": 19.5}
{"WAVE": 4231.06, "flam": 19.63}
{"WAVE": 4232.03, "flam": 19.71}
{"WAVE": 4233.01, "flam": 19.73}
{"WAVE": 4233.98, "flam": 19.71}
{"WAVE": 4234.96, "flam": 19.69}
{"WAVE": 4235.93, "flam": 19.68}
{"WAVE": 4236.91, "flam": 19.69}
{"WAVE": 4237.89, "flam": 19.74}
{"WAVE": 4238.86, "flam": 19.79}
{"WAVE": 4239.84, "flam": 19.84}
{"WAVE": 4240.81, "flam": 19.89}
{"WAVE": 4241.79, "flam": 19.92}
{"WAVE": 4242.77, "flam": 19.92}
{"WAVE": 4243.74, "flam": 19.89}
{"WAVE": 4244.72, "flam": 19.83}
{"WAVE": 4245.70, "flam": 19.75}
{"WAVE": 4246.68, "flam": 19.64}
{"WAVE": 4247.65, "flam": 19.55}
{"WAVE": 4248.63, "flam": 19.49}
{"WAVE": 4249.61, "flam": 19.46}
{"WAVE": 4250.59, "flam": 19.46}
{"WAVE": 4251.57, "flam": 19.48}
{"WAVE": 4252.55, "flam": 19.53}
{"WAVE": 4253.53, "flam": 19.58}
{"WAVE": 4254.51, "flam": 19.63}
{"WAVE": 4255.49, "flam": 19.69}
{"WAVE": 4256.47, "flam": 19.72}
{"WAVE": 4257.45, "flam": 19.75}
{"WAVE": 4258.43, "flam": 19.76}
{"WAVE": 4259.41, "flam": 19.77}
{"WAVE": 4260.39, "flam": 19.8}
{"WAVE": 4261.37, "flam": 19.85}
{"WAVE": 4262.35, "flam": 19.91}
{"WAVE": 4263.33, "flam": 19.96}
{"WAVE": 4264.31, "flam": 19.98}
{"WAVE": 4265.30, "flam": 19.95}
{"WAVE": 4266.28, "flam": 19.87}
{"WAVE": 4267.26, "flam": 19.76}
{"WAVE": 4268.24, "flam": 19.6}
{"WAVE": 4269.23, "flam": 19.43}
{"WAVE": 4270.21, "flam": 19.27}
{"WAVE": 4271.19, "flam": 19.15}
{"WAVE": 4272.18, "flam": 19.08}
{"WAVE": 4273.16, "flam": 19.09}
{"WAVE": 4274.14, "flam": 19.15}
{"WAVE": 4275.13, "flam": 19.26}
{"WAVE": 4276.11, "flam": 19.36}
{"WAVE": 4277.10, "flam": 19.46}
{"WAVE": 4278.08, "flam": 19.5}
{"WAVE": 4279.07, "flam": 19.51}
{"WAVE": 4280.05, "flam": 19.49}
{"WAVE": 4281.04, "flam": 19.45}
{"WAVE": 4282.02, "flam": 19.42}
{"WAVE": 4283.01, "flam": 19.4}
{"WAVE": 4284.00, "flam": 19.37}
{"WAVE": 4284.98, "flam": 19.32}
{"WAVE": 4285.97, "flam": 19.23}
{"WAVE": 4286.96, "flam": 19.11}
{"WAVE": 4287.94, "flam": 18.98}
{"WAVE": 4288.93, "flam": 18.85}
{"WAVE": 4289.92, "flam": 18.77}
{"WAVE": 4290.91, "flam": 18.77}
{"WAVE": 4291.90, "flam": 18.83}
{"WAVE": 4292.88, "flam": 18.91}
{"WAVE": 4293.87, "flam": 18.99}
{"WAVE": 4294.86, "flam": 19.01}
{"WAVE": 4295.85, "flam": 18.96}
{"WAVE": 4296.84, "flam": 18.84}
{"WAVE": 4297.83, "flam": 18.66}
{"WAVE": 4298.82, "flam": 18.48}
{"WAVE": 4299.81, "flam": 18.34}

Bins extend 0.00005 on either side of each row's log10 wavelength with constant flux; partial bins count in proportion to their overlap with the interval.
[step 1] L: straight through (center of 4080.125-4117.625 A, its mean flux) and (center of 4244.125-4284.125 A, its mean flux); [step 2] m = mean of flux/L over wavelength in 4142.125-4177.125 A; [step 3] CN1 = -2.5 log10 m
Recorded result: -0.07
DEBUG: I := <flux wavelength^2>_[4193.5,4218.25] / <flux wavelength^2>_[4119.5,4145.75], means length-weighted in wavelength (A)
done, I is 1.01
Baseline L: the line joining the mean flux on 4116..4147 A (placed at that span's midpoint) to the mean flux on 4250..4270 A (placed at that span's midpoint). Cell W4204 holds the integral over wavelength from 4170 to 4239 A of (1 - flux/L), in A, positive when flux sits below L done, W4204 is 0.62 A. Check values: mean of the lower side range 20.1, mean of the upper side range 19.7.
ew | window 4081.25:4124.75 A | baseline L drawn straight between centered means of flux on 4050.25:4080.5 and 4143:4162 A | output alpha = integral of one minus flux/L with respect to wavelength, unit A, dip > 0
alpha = 2.9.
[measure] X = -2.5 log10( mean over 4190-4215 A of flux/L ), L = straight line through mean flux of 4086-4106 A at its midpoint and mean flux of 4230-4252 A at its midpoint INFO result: -0.03 mag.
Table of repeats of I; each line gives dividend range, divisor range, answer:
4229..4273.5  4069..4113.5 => 1.14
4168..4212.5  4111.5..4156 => 1.02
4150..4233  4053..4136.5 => 1.07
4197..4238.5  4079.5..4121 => 1.11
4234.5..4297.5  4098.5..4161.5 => 1.07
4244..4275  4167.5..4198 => 1.02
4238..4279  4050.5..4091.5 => 1.08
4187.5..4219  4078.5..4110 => 1.14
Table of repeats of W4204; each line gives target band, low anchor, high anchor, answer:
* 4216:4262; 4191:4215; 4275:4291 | -0.1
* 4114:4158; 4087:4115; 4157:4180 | -2.4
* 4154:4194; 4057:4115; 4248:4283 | -1.5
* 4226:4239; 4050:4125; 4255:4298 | -0.1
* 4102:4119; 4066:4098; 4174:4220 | 1.0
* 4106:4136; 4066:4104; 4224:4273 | -1.1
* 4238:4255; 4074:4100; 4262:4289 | -0.3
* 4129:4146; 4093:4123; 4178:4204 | -1.3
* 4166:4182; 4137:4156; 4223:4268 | 0.0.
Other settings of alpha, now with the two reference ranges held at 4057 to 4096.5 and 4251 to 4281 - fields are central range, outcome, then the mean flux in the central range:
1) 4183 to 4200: -0.2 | 19.8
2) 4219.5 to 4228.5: 0.2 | 19.2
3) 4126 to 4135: -0.2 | 20.1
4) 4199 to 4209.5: -0.1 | 19.8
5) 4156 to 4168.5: -0.3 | 20.1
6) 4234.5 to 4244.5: -0.1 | 19.8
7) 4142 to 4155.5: -0.2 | 20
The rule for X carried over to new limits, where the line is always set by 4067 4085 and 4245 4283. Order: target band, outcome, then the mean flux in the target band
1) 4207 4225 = 0.00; 19.6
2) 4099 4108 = 0.23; 16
